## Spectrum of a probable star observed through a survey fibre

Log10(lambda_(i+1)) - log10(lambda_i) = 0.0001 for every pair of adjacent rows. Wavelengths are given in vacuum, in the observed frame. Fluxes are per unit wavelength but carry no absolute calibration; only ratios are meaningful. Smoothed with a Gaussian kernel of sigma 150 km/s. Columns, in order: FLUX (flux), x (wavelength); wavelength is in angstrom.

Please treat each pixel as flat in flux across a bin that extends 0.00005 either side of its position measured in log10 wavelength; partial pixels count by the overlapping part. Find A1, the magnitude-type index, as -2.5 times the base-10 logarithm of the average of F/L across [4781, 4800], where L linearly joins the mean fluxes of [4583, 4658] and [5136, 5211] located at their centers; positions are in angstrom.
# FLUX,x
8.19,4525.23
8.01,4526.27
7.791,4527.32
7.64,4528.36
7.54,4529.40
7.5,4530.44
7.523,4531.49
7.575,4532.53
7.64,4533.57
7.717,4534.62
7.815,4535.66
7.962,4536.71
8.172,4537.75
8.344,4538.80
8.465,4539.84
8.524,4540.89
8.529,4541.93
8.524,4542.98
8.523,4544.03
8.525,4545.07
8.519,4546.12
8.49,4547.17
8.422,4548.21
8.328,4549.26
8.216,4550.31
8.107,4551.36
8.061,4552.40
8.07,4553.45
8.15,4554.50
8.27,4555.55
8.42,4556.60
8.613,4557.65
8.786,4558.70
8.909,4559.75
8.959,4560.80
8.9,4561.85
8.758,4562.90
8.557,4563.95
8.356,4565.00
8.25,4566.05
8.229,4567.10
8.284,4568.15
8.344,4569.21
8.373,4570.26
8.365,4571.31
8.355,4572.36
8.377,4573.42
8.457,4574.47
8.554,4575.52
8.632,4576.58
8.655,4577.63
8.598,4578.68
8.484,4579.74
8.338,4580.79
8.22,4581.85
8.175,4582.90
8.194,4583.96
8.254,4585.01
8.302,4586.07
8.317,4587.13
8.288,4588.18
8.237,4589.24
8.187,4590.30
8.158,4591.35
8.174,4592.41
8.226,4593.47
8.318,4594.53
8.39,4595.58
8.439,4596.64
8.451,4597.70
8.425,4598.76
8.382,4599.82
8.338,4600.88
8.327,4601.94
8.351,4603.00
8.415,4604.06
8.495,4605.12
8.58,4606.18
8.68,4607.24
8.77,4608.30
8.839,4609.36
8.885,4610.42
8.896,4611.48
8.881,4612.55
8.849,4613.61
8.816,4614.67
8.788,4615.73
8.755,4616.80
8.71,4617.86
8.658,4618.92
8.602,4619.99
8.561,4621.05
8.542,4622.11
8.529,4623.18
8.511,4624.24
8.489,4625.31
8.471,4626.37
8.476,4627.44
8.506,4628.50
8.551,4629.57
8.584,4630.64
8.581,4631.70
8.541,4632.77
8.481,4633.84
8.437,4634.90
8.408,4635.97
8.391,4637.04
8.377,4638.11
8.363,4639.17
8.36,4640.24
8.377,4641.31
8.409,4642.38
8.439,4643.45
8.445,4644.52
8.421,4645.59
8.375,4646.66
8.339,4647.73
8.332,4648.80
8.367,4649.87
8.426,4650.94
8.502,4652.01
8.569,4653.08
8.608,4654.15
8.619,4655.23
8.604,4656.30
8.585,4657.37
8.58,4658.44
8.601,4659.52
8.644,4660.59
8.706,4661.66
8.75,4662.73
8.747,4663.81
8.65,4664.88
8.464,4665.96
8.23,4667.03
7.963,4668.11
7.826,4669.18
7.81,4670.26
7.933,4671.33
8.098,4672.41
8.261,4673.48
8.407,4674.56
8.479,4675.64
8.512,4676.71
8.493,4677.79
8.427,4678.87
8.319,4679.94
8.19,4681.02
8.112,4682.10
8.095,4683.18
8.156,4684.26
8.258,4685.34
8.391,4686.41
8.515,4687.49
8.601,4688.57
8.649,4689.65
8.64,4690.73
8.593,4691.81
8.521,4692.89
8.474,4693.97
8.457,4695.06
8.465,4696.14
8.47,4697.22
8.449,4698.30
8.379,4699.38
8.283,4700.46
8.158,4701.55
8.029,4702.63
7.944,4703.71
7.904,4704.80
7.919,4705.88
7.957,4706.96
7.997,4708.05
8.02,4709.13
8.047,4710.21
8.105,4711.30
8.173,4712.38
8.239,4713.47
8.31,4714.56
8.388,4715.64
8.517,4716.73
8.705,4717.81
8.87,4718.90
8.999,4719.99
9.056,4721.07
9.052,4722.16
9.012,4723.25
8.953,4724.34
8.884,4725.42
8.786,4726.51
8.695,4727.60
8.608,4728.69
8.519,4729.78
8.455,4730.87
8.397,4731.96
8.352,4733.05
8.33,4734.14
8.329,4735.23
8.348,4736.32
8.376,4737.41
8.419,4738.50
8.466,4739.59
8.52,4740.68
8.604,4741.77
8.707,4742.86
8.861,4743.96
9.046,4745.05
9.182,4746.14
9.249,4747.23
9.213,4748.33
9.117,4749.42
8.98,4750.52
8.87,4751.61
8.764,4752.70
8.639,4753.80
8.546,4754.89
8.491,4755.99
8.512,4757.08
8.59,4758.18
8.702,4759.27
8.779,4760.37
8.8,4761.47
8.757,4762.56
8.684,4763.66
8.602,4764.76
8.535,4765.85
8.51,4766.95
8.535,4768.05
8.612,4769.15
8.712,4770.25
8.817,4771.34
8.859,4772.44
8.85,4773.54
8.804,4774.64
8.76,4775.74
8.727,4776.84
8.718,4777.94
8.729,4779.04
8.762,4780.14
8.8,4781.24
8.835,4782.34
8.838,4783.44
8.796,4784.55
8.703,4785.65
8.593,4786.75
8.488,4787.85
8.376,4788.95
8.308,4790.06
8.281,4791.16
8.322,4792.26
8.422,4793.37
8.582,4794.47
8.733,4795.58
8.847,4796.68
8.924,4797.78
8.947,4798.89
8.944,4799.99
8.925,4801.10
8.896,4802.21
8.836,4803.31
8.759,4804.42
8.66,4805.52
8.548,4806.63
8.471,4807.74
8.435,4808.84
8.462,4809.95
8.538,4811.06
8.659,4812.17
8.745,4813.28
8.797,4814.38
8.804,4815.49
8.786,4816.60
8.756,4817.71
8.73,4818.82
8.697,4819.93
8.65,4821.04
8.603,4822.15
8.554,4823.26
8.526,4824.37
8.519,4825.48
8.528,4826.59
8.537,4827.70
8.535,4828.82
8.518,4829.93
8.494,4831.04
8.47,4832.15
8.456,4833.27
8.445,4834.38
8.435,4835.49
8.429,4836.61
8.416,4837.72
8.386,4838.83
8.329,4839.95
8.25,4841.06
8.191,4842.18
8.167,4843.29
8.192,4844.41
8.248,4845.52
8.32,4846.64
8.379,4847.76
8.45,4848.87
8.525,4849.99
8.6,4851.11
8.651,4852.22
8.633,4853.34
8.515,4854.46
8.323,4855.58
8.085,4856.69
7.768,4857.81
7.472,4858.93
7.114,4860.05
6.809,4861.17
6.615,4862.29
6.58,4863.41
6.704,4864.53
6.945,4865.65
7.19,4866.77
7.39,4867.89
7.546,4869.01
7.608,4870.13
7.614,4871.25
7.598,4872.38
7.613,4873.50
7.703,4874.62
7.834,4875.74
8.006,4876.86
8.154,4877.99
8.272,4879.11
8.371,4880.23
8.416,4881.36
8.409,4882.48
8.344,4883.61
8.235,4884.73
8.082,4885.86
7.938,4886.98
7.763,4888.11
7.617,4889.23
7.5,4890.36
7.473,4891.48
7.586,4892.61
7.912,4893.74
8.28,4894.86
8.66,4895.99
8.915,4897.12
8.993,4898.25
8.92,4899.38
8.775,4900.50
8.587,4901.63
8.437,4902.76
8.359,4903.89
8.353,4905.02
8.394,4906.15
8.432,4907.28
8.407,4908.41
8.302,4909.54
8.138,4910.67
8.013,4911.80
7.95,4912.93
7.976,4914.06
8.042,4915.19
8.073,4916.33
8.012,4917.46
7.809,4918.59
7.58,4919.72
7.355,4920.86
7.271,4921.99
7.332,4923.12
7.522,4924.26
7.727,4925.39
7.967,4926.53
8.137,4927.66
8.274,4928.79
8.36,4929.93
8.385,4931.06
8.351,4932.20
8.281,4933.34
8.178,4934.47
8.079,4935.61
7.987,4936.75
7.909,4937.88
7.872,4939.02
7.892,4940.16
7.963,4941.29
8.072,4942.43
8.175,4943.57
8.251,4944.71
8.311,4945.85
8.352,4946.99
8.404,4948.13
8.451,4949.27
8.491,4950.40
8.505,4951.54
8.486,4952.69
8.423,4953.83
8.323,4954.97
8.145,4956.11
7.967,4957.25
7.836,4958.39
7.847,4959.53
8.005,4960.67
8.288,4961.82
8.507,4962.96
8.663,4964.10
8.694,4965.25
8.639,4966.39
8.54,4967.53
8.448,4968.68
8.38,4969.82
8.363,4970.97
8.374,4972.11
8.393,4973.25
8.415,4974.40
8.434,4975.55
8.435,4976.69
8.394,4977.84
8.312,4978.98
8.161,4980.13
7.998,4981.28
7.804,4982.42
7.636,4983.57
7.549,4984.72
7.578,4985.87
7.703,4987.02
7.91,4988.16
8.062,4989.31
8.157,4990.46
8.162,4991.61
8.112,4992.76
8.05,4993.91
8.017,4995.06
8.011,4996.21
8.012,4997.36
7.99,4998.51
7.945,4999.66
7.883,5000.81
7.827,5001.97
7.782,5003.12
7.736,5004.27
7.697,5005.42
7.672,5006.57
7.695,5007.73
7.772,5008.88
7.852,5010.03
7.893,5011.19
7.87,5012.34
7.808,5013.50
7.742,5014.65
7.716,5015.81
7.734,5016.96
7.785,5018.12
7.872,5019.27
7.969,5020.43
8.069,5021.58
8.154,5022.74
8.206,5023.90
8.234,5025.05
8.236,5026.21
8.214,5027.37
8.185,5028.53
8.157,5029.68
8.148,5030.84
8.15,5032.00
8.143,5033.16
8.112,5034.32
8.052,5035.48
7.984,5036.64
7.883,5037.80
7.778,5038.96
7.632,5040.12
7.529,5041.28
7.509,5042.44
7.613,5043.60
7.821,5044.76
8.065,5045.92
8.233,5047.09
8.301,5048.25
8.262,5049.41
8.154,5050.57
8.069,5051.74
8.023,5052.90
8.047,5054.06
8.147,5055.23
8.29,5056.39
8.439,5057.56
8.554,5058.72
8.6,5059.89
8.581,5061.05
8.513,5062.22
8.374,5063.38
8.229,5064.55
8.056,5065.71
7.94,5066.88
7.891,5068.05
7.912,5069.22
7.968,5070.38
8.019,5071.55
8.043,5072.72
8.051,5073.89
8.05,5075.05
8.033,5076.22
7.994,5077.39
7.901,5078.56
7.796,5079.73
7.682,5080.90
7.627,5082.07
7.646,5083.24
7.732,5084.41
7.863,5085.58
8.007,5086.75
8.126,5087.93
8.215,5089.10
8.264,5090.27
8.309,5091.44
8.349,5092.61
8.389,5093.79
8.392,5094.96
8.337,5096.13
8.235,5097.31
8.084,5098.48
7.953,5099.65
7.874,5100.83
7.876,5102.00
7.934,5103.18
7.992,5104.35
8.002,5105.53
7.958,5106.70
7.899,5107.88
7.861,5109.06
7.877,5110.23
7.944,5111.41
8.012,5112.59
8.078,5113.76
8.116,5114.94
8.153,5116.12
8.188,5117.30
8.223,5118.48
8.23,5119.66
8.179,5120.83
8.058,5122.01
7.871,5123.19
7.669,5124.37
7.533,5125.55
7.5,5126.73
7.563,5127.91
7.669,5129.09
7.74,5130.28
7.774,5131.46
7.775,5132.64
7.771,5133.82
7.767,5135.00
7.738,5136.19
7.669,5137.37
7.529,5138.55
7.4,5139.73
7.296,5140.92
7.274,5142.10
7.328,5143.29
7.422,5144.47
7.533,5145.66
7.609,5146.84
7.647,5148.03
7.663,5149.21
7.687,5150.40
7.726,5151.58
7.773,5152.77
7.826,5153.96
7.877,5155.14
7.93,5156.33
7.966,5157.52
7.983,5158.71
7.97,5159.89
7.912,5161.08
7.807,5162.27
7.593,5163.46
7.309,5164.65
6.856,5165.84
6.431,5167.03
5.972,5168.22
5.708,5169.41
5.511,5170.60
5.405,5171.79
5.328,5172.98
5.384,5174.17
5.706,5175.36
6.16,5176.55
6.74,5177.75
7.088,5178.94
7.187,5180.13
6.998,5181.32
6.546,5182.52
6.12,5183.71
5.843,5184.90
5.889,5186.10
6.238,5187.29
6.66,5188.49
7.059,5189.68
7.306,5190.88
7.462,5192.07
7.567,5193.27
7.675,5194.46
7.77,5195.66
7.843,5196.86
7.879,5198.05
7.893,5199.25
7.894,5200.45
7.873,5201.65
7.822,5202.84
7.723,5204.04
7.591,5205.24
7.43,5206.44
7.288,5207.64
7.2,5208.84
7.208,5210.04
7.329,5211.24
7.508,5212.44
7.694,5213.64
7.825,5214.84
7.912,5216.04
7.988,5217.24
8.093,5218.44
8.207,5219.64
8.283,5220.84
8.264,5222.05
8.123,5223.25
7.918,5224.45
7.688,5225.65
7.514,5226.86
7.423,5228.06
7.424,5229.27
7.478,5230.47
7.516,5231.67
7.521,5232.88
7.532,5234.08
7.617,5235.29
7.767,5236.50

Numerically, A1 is -0.07 mag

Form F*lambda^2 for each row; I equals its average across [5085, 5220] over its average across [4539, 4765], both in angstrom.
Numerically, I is 1.09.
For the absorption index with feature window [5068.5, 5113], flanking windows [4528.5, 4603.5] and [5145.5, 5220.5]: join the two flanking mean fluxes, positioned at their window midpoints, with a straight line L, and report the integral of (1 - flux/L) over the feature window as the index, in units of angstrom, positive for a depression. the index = -3.8 angstrom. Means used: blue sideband 8.31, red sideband 7.22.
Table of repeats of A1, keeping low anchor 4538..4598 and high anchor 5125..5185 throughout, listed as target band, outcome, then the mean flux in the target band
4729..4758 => -0.08 mag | 8.66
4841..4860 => -0.06 mag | 8.25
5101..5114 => -0.10 mag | 7.95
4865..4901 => -0.03 mag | 7.99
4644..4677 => -0.03 mag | 8.41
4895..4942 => -0.07 mag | 8.15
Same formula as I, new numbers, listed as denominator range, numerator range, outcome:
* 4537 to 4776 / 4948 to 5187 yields 1.09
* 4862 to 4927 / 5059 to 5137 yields 1.09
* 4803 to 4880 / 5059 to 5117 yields 1.09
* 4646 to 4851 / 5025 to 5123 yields 1.08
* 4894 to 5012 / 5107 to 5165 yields 1.03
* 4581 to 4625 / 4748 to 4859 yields 1.10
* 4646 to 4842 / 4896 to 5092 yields 1.05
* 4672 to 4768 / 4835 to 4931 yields 1.01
